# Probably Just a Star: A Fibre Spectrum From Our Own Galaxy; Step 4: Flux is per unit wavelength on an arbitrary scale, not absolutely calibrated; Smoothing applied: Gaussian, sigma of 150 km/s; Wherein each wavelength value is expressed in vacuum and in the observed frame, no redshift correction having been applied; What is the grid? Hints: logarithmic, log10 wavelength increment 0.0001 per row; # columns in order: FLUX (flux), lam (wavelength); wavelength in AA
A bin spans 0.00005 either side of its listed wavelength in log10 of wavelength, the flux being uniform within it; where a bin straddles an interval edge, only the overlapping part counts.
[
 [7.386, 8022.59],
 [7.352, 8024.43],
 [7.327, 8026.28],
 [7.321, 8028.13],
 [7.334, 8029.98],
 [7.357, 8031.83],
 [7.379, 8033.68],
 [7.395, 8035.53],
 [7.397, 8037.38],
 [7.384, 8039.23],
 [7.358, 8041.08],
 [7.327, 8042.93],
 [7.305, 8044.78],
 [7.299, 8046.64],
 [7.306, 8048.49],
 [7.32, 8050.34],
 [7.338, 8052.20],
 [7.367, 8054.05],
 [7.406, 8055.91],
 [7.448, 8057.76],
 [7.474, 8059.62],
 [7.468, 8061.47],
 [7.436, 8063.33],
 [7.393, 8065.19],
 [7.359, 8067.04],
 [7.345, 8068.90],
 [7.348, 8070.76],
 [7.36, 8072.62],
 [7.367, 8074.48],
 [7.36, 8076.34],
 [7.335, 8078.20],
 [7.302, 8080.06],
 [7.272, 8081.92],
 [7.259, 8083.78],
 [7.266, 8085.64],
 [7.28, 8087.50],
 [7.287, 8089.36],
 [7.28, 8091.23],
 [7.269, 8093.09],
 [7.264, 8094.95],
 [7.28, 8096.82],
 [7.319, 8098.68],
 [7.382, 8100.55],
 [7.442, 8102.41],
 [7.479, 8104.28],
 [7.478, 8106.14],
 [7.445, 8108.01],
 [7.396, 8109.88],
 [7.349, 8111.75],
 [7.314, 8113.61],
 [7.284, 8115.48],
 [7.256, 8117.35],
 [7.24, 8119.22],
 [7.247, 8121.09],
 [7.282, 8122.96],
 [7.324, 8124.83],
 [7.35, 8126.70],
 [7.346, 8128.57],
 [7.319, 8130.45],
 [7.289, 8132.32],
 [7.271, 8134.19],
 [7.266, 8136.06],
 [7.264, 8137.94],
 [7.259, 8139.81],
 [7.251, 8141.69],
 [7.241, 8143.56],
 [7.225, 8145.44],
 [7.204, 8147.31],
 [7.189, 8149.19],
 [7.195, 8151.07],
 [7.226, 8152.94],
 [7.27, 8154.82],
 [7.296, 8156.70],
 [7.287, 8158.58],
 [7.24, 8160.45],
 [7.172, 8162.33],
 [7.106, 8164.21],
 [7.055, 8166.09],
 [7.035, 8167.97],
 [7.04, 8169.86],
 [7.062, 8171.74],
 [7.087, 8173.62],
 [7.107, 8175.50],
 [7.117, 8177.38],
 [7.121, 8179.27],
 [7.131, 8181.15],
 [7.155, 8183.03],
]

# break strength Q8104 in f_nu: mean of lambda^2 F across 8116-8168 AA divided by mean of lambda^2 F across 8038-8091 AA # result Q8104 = 1.00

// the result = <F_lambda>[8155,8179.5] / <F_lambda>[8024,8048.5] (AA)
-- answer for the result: 0.97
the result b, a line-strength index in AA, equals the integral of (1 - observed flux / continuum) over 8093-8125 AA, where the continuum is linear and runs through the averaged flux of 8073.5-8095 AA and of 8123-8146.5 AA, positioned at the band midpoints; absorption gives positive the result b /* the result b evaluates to -0.21 AA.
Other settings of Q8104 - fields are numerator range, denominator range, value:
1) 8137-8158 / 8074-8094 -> 1.01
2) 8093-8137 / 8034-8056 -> 1.01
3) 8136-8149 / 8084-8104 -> 1.00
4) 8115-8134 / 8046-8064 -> 1.00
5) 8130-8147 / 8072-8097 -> 1.01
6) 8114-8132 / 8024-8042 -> 1.01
